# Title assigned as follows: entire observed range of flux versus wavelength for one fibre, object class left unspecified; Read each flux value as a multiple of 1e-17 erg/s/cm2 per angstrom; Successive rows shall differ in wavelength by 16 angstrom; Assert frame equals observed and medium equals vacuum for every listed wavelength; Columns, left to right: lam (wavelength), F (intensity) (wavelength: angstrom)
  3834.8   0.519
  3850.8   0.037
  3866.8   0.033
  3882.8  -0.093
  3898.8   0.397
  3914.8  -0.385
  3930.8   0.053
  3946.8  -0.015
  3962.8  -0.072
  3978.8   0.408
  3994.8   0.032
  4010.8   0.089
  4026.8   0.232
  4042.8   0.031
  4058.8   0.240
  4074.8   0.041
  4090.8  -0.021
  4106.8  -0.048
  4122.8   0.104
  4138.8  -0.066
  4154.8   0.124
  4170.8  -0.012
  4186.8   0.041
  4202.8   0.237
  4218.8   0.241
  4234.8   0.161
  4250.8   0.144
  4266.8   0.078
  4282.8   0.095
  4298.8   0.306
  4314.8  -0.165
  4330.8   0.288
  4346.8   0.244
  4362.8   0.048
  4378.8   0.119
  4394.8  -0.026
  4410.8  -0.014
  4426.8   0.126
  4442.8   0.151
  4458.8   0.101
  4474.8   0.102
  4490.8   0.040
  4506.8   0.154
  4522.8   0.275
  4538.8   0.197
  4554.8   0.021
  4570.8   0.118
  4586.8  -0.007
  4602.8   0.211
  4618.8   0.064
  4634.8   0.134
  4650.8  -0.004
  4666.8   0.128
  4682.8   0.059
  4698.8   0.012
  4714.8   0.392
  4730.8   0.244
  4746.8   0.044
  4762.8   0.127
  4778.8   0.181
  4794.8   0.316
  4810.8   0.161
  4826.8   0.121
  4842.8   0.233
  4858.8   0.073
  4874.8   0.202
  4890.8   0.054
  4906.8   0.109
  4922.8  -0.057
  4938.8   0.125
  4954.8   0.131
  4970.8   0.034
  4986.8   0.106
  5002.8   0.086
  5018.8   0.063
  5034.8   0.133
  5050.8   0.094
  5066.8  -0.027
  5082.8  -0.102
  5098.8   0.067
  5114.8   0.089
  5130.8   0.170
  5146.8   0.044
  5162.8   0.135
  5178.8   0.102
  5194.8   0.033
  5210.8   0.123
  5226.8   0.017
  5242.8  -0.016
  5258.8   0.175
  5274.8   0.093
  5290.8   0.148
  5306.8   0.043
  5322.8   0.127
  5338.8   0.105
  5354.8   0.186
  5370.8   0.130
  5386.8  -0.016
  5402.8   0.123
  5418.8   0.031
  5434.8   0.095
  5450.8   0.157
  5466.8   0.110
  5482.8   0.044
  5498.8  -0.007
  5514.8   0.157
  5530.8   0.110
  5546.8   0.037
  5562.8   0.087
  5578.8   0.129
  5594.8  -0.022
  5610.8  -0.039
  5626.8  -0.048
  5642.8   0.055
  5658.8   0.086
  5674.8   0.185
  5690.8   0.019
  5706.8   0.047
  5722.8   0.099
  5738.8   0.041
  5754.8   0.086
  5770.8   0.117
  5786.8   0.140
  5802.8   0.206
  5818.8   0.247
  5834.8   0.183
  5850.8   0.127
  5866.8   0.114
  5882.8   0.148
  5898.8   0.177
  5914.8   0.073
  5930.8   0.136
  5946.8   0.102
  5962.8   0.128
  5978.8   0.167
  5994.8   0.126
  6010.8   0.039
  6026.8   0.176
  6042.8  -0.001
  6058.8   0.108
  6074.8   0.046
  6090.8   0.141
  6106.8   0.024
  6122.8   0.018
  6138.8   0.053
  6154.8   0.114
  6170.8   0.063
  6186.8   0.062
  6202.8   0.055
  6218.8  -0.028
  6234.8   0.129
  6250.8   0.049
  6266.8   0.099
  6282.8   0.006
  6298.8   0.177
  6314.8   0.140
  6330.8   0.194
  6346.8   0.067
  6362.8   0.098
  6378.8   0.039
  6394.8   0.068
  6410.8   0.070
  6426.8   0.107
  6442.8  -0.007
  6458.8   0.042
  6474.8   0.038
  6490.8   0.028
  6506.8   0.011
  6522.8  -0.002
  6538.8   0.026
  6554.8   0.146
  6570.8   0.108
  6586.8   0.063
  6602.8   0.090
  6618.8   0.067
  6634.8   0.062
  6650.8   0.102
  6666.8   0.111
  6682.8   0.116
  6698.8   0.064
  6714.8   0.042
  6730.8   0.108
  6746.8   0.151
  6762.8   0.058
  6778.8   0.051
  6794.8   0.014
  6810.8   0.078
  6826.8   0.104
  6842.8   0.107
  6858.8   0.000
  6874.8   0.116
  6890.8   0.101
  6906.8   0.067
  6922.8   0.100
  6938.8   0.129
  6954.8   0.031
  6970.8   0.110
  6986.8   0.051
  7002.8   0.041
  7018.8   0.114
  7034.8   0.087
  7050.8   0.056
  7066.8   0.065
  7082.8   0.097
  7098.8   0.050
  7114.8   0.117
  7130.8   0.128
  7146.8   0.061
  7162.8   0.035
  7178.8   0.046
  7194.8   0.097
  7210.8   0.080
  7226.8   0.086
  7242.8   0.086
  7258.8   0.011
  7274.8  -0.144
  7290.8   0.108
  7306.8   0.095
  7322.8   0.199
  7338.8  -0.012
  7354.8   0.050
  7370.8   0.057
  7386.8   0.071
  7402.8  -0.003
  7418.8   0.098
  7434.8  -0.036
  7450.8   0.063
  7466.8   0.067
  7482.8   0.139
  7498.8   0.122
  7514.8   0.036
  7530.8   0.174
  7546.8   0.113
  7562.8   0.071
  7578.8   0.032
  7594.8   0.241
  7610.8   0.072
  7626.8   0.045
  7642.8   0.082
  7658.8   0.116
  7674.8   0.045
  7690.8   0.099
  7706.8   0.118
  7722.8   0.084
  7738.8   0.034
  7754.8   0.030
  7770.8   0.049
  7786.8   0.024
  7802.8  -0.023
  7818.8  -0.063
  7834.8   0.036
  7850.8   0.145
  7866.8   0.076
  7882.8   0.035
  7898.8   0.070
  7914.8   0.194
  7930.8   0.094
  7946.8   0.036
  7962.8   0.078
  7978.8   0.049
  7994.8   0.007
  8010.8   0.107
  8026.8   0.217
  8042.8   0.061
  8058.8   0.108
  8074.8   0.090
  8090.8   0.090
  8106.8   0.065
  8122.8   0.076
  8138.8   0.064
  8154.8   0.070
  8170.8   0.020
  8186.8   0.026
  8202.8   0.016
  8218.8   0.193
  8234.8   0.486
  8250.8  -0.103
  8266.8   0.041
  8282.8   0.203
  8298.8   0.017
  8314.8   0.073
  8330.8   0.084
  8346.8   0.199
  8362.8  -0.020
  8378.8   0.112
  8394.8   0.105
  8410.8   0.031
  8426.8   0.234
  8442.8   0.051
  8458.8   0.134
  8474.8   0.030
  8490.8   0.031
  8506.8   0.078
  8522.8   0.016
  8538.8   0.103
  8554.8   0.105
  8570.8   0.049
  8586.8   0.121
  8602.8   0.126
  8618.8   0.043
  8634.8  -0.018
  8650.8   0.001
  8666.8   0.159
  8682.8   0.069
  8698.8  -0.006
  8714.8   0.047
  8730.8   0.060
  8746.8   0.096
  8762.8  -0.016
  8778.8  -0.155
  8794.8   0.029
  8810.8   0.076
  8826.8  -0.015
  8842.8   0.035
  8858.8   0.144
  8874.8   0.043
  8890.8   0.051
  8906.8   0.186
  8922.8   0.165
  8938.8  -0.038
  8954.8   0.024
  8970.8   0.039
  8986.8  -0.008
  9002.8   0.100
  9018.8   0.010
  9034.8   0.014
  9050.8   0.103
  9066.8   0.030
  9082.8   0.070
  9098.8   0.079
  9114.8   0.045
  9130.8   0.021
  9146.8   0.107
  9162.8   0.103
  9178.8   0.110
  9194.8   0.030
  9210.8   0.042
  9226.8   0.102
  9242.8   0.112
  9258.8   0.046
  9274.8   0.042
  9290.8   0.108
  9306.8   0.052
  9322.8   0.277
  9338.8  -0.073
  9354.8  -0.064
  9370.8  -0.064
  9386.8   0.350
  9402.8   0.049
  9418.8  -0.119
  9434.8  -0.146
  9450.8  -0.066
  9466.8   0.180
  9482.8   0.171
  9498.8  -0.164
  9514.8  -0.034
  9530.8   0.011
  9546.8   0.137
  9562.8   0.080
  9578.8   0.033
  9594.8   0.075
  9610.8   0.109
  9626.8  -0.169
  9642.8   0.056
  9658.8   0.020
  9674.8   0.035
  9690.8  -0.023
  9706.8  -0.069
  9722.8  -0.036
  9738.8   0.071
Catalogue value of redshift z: 1.21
